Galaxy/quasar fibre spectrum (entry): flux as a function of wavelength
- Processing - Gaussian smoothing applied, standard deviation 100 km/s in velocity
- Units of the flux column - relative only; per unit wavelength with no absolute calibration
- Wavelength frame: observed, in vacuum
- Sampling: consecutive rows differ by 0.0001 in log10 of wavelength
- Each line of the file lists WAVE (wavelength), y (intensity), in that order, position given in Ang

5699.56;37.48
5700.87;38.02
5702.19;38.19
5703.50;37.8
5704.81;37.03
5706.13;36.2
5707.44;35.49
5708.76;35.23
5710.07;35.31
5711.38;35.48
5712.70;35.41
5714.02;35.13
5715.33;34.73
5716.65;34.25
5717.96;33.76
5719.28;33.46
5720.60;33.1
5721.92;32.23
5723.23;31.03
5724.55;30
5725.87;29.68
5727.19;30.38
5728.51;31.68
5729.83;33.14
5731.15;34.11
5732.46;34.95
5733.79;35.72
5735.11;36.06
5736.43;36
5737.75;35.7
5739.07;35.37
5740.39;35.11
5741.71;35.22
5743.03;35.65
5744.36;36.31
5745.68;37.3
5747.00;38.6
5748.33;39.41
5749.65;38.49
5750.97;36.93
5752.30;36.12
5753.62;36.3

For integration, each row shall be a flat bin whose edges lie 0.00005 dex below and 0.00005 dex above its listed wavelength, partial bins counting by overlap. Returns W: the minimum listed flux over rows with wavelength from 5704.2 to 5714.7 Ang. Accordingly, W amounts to 35.13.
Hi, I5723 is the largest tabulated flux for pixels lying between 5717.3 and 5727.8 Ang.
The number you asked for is 33.76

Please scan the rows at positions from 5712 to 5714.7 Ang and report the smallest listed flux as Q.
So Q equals 35.13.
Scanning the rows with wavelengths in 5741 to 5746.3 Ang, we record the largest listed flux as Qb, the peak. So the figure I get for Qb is 37.3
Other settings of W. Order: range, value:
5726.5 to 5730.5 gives 30.38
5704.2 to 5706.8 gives 36.2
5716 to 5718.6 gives 33.76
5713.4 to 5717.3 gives 34.25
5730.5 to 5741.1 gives 34.11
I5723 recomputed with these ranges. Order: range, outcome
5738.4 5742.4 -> 35.37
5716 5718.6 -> 34.25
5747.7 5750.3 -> 39.41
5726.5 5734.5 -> 35.72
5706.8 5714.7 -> 35.49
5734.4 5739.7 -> 36.06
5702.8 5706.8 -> 37.8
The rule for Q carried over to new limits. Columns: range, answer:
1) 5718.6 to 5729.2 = 29.68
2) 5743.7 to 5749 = 36.31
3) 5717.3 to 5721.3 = 33.1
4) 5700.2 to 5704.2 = 37.8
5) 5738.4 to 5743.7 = 35.11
